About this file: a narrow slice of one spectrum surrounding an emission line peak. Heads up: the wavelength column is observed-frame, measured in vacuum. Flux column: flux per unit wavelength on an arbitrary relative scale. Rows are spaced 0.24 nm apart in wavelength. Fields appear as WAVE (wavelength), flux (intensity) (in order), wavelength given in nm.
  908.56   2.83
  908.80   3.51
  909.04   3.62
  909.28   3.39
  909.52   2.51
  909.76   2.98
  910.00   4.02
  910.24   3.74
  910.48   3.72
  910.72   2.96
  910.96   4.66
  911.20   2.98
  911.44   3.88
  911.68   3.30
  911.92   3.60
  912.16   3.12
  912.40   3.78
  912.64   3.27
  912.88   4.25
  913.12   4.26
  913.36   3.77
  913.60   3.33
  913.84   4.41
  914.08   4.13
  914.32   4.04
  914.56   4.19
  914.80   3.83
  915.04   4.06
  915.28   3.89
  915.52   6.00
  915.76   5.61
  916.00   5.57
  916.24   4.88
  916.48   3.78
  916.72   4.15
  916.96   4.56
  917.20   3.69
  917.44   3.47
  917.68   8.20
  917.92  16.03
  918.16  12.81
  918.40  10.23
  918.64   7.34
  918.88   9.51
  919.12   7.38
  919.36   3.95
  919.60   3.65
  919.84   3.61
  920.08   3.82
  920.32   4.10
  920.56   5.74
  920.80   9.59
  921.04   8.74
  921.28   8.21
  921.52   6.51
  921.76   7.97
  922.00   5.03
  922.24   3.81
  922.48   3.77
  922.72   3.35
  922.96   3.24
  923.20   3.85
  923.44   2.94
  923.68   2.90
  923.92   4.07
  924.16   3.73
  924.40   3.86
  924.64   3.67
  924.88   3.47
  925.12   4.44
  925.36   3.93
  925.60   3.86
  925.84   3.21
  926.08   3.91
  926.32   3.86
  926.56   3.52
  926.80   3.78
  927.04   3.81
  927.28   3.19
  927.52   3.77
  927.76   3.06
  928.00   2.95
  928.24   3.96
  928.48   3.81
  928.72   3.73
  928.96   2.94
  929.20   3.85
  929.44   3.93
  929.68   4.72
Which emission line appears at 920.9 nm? [N II]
